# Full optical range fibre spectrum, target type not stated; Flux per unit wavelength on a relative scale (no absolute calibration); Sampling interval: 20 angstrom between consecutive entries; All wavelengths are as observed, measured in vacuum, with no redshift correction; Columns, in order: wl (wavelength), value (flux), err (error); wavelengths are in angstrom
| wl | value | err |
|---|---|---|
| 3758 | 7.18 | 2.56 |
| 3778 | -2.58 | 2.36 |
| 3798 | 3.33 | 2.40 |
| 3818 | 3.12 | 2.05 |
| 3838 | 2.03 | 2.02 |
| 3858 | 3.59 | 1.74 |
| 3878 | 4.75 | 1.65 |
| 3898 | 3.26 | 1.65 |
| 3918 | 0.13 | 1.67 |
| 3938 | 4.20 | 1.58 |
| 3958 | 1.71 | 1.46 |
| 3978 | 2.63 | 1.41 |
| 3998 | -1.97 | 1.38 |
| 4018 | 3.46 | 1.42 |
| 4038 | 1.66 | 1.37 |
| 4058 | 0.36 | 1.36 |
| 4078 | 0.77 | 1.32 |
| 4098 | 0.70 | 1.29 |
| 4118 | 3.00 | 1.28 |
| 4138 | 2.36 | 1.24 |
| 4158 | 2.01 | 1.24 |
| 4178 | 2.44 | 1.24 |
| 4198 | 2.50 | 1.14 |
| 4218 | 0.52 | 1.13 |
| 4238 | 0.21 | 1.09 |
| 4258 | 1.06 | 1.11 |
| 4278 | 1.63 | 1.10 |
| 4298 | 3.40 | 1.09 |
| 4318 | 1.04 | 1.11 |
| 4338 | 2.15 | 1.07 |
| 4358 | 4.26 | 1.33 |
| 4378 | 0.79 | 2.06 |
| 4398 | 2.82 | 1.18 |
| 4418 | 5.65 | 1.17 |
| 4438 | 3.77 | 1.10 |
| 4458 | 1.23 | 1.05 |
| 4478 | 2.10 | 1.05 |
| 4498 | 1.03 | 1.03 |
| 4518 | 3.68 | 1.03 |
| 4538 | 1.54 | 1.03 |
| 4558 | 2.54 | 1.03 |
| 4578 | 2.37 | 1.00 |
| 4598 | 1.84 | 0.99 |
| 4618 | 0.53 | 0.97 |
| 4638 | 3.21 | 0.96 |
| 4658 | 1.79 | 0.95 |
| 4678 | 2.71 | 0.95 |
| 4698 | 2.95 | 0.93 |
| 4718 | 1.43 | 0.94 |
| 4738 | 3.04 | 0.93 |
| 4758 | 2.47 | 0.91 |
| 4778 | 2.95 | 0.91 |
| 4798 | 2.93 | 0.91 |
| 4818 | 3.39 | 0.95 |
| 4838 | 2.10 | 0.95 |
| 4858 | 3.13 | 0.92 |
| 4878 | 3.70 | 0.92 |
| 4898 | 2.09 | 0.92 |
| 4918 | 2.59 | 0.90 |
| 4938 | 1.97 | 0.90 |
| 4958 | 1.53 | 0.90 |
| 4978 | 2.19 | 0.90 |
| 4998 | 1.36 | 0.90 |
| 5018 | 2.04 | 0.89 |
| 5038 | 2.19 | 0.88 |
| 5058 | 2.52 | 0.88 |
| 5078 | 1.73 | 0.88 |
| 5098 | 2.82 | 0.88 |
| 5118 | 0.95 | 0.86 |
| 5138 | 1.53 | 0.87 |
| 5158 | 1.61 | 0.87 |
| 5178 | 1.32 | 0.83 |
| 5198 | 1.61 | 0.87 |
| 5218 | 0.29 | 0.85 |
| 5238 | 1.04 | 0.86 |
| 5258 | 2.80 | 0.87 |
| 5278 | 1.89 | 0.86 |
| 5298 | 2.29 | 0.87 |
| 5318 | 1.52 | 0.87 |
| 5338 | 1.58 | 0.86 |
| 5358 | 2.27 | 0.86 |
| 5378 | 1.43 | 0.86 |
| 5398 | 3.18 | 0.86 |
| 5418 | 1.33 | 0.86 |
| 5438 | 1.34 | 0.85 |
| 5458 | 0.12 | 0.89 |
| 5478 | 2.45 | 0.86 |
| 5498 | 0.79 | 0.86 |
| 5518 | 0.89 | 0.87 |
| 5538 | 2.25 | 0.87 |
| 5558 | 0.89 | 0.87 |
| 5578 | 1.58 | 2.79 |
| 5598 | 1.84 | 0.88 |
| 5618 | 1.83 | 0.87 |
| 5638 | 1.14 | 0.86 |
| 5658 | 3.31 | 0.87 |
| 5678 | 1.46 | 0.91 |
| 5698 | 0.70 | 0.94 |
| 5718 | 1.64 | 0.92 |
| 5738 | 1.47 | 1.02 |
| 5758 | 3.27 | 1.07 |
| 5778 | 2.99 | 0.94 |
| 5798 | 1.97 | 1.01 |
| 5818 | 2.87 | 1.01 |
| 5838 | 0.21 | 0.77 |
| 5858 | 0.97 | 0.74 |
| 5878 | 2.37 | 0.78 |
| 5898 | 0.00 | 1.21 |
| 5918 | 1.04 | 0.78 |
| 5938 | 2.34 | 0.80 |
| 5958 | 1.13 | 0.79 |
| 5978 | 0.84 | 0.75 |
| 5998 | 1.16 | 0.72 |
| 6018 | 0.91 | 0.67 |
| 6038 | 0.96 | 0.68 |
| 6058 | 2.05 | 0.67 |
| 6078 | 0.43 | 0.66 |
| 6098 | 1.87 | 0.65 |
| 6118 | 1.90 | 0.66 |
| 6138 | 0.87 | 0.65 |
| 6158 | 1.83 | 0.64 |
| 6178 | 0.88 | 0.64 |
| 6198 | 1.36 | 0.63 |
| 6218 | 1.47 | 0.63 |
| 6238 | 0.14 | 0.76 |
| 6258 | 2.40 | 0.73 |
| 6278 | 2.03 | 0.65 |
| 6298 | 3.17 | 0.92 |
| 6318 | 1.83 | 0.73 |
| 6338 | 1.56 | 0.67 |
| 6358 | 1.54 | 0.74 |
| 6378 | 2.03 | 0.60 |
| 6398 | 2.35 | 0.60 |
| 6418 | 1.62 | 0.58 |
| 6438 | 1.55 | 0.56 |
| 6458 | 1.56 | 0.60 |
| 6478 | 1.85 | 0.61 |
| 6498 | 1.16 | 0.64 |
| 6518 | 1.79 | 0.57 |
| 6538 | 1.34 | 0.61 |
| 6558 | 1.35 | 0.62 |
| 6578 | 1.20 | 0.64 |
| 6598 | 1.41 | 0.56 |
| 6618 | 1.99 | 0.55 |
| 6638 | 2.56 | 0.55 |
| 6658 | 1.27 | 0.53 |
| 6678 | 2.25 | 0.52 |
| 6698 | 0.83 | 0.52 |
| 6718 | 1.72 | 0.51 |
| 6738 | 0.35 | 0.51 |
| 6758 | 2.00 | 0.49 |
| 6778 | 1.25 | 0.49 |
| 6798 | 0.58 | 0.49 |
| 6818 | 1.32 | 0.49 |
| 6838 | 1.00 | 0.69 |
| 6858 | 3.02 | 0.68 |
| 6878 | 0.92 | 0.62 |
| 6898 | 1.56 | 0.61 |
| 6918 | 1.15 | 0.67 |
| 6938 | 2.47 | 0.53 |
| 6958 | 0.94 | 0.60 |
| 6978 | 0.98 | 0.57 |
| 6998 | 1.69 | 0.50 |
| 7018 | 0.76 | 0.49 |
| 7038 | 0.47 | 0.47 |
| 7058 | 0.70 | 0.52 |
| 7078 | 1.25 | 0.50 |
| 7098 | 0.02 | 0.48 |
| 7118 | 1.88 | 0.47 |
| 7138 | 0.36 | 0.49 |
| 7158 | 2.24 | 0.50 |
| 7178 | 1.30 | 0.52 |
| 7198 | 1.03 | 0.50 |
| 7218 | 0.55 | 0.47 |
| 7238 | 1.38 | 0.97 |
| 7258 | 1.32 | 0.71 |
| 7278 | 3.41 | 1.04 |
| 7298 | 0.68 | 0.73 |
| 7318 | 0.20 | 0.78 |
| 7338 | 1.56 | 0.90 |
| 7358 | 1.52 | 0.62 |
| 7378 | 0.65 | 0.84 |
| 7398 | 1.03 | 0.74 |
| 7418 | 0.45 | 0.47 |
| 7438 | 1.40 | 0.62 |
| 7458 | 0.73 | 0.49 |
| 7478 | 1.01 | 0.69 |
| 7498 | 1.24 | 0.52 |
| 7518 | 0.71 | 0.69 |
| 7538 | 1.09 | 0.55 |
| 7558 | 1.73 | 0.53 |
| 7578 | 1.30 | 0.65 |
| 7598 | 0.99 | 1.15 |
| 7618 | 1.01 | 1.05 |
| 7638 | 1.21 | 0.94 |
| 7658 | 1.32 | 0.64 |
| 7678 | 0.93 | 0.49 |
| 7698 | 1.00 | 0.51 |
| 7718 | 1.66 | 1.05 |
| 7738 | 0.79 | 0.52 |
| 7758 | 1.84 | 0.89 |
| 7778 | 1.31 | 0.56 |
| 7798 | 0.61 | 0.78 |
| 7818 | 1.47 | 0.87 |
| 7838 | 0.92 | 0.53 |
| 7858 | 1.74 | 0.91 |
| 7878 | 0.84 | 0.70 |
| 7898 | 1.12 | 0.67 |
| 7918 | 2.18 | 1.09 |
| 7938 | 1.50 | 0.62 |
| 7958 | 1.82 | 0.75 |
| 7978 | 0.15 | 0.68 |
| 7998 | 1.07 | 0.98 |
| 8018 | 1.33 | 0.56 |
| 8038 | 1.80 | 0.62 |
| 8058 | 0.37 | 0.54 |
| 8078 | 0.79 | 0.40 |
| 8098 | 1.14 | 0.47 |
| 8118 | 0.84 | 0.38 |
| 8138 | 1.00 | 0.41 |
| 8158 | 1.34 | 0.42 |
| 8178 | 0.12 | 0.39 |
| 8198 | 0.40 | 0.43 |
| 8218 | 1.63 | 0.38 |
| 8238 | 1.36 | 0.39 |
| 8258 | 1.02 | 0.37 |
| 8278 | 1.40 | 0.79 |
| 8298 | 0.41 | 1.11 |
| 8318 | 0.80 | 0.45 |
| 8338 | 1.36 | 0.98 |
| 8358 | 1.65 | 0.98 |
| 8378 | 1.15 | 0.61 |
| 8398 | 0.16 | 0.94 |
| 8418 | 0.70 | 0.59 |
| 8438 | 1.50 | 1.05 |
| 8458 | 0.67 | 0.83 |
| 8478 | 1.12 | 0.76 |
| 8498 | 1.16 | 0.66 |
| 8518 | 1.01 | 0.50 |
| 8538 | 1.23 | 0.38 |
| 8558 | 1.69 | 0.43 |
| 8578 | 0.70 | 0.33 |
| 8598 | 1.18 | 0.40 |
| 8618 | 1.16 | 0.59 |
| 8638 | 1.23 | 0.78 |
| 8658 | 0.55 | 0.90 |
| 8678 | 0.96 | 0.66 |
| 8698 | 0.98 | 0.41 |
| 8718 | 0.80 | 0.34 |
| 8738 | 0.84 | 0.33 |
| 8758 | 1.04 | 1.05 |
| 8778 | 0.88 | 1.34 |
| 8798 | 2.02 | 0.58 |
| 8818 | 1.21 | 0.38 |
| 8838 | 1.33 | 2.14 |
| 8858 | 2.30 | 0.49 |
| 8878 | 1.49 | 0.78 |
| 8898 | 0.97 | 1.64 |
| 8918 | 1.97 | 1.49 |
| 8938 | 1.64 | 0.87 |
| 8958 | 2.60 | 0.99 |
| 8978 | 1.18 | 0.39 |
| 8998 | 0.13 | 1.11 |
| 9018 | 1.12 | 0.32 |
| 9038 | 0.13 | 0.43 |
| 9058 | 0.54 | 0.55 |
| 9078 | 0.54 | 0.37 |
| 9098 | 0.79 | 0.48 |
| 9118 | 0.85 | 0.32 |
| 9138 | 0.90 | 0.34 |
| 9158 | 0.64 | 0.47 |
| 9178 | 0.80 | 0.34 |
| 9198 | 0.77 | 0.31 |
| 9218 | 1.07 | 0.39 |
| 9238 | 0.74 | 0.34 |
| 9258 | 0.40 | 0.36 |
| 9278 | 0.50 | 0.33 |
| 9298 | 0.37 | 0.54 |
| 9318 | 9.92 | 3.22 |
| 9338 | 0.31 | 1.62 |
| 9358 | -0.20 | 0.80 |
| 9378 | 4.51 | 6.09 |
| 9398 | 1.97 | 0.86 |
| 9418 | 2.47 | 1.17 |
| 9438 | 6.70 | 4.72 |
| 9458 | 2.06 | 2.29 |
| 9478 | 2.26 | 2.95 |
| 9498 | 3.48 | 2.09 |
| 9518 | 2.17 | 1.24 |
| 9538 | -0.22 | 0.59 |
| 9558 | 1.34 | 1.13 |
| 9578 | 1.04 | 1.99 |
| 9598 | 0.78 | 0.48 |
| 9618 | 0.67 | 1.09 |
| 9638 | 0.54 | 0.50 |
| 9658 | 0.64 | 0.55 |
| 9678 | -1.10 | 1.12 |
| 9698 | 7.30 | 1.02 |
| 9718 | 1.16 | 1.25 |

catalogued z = 1.53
